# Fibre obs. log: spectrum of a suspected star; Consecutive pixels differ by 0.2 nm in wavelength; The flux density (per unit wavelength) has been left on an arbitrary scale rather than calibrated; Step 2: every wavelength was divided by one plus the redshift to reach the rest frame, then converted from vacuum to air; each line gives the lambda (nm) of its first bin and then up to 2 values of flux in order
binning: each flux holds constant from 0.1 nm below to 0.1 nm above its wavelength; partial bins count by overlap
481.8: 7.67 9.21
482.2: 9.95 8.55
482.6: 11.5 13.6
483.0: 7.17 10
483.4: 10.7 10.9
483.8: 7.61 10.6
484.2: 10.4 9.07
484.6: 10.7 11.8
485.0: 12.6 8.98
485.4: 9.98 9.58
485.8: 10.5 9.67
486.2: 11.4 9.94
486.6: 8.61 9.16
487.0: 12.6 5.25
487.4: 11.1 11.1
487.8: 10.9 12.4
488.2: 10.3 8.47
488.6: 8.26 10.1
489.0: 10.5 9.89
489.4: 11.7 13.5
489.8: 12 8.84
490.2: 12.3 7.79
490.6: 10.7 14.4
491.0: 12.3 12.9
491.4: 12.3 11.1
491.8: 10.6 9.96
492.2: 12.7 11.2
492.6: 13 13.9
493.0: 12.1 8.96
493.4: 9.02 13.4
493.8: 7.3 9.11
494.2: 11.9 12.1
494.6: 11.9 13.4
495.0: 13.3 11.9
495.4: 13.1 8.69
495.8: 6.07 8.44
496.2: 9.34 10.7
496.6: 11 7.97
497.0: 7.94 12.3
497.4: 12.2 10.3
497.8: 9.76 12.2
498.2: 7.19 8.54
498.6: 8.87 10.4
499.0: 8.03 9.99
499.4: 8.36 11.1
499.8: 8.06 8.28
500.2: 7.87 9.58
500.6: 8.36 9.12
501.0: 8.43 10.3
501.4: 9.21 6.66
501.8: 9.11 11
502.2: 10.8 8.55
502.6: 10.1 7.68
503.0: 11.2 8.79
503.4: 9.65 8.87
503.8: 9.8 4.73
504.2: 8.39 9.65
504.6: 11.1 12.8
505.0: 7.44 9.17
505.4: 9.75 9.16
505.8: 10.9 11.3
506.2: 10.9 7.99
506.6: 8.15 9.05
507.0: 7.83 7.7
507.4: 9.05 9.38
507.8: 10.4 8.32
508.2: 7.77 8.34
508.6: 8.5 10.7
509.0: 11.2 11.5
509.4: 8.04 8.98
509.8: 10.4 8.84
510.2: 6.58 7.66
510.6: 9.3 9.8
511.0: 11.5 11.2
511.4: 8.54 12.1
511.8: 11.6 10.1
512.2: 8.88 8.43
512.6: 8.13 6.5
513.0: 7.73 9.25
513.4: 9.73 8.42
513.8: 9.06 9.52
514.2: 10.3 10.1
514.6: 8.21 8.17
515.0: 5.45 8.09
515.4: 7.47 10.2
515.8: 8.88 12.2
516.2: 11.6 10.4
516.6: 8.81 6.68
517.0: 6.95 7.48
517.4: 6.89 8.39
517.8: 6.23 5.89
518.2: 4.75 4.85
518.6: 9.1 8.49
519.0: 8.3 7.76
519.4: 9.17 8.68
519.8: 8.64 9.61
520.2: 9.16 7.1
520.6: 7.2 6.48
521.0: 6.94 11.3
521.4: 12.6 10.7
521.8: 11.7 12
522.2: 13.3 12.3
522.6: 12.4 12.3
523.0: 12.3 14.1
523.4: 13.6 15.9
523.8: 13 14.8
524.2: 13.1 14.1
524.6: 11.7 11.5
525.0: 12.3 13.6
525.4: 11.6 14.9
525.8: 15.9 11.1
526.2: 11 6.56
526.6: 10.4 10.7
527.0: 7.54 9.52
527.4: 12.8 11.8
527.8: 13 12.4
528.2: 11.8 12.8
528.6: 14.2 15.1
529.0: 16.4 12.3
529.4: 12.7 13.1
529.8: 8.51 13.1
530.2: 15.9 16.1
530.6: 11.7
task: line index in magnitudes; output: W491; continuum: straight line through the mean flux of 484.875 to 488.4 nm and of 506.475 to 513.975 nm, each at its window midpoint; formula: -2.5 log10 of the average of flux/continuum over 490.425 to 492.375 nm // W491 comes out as -0.17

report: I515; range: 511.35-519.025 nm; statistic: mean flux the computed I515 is 8.51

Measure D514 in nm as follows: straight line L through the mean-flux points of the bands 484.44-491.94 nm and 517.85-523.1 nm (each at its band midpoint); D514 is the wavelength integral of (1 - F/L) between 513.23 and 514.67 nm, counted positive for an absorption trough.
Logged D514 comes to 0.03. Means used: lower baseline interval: 10.6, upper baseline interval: 9.32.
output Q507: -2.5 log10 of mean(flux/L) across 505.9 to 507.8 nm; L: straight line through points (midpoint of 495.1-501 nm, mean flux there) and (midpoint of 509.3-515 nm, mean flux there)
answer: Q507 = 0.02 mag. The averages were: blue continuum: 9.49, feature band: 9.11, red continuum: 9.12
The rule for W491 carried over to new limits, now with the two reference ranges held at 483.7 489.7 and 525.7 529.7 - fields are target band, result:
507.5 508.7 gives 0.26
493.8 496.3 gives 0.00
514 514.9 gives 0.24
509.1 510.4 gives 0.25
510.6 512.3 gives 0.09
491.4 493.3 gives -0.11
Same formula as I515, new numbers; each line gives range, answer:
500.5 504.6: 9.07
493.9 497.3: 10.5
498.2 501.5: 8.98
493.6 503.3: 9.76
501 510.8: 9.22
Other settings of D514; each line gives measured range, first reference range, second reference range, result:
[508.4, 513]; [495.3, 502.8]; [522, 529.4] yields 0.58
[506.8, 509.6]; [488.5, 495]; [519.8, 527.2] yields 0.55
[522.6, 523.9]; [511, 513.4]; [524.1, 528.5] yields -0.25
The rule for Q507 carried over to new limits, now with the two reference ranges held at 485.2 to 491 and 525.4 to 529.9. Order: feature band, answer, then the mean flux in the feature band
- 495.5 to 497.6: 0.13 mag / 9.5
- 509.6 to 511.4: 0.21 mag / 9.34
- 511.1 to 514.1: 0.22 mag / 9.28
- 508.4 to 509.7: 0.16 mag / 9.71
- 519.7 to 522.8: 0.16 mag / 10.2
